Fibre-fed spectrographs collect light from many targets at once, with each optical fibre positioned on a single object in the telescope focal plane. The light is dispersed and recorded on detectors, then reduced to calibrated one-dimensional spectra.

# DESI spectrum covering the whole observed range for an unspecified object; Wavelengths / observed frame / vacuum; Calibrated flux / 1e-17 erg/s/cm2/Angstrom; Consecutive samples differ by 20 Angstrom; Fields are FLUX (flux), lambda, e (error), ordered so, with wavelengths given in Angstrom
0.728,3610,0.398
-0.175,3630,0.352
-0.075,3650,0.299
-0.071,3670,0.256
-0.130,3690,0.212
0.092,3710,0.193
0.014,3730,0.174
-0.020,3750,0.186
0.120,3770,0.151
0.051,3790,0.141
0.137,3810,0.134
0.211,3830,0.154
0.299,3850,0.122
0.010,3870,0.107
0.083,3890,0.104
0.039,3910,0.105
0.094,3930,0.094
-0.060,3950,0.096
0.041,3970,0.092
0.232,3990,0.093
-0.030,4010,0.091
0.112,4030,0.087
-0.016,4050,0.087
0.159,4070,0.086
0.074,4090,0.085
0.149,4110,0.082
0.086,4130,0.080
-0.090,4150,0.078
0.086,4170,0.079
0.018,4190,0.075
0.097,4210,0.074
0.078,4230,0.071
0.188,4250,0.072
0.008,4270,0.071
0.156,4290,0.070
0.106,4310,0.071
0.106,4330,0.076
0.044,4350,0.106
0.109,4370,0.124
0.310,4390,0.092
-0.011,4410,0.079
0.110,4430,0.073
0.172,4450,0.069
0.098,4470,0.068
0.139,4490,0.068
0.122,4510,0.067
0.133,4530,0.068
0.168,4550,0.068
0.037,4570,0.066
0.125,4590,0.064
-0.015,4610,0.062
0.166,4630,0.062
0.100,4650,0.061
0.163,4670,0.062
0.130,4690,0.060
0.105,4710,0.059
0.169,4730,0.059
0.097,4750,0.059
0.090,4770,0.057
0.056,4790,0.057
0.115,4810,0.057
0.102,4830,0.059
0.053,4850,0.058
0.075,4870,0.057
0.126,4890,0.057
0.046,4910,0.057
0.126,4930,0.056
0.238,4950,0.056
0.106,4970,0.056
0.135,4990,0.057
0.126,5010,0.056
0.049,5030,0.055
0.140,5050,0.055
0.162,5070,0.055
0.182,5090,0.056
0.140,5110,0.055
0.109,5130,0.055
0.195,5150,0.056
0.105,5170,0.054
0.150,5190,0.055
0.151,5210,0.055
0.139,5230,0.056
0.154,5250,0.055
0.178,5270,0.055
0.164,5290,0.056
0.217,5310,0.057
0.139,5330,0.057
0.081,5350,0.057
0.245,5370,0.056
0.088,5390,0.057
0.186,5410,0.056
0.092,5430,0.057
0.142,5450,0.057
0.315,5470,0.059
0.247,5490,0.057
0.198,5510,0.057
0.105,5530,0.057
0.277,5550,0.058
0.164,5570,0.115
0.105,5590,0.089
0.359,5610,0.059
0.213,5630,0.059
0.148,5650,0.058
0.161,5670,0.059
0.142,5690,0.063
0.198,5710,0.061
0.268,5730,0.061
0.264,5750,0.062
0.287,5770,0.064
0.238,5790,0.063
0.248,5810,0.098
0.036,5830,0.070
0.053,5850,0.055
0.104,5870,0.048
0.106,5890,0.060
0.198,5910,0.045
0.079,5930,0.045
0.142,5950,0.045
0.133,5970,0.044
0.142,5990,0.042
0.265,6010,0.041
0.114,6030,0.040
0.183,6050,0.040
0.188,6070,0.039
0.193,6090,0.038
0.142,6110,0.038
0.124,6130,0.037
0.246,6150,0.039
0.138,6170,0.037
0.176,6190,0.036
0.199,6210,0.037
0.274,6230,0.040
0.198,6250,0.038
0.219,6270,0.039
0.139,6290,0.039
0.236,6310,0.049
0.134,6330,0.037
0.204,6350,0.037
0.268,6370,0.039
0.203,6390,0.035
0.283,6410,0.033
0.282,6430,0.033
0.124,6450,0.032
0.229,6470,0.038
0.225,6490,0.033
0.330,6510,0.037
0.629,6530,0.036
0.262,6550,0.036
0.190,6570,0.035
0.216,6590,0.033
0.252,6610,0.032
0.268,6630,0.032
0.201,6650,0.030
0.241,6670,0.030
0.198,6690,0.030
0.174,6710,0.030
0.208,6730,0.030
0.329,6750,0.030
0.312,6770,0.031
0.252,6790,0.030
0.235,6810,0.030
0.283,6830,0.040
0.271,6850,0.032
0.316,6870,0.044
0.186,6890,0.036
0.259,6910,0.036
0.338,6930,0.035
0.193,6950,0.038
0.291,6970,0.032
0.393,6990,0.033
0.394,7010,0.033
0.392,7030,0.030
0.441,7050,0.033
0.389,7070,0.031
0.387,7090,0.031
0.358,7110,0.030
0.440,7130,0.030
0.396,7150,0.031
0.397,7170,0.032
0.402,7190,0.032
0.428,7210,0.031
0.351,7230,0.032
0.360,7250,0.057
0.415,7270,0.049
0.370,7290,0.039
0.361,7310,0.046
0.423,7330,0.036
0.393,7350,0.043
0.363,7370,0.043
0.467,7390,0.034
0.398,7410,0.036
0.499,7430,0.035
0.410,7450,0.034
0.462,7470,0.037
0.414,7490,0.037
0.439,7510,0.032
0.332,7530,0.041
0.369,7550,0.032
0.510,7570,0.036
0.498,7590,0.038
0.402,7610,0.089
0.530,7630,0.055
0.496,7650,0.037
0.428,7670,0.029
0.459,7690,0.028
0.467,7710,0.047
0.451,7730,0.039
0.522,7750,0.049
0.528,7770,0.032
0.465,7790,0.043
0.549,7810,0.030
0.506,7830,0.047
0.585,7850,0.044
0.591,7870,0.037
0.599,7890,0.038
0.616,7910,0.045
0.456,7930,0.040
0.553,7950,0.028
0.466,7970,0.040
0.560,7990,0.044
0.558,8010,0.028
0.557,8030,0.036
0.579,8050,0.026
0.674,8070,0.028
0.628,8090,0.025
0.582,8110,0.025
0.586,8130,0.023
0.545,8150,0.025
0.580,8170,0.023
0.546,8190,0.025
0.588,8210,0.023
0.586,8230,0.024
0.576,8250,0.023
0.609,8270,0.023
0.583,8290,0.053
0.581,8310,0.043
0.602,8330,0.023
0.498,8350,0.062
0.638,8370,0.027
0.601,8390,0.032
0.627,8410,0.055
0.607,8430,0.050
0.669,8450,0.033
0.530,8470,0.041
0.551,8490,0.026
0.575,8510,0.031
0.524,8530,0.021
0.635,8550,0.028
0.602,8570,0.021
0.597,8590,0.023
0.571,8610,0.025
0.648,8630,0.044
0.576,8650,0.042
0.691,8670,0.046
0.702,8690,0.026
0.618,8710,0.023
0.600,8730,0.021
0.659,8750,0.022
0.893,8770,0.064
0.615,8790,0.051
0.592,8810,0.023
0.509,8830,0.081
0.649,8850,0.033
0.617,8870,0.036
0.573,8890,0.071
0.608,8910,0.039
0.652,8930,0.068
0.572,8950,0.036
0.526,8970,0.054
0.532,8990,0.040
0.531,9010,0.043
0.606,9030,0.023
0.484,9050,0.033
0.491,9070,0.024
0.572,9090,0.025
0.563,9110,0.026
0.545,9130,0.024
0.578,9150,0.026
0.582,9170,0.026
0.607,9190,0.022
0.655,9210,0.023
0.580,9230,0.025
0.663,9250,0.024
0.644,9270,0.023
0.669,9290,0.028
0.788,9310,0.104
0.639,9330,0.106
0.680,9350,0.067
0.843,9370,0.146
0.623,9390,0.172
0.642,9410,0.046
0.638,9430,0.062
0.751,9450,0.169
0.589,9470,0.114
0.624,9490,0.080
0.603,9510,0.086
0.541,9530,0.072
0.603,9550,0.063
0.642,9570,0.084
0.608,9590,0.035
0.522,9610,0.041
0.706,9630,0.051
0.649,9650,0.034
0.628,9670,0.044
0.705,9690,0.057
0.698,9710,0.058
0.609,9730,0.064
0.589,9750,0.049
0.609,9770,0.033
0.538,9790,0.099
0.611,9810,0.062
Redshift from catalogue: 0.751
